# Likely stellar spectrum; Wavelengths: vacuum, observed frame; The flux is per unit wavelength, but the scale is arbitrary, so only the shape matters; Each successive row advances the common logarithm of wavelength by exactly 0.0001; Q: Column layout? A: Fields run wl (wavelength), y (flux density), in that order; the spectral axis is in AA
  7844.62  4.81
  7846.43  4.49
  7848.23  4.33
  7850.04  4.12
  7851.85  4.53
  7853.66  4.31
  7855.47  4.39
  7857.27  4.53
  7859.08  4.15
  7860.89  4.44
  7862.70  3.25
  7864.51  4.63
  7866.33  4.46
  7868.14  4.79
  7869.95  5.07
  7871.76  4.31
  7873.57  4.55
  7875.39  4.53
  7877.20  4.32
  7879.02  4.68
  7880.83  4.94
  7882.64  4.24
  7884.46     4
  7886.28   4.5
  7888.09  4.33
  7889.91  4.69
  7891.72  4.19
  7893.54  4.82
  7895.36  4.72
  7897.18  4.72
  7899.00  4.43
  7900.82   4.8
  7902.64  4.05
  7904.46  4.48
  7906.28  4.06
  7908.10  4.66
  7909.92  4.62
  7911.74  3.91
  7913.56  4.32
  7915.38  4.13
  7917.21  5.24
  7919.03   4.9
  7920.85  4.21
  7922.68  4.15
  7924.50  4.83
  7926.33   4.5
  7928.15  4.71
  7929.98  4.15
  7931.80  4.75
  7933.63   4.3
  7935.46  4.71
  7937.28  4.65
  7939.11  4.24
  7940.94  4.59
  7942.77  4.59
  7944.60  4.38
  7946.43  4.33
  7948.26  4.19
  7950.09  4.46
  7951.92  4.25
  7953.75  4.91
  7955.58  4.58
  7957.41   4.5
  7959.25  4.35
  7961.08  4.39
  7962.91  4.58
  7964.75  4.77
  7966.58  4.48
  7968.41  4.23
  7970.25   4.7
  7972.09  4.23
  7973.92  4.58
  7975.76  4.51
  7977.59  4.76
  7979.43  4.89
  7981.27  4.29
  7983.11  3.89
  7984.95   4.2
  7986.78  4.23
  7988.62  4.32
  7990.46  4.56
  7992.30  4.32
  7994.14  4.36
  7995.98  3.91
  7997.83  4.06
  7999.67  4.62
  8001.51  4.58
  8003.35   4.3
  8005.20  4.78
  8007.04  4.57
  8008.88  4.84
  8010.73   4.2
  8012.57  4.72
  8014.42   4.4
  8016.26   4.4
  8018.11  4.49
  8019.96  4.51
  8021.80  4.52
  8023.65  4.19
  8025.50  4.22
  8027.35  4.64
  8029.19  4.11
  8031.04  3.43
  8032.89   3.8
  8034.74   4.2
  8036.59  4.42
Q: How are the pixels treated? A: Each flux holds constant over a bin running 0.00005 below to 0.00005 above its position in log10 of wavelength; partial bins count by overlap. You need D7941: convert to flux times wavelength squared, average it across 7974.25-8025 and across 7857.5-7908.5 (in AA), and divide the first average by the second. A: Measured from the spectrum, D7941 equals 1.02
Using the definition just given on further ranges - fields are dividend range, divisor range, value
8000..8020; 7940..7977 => 1.02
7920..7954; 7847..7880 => 1.03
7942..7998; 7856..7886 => 1.02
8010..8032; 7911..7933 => 0.99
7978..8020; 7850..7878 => 1.04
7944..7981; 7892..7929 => 1.01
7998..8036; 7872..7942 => 1.00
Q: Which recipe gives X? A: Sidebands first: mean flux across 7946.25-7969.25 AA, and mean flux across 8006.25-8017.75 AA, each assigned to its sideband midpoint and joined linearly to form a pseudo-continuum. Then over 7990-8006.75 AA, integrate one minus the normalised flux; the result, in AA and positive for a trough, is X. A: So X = 0.4 AA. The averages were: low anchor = 4.47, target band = 4.39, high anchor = 4.52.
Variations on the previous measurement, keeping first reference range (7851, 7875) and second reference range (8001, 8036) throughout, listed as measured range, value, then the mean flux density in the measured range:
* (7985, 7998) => 0.3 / 4.26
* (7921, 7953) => -0.5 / 4.45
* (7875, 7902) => -0.7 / 4.52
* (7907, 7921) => -0.3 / 4.51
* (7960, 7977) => -0.5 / 4.5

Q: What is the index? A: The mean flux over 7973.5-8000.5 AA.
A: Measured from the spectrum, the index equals 4.36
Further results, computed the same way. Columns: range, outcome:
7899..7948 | 4.47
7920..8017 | 4.45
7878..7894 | 4.48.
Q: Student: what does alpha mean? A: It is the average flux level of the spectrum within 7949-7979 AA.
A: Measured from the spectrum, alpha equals 4.52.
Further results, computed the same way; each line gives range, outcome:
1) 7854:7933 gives 4.47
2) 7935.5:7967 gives 4.49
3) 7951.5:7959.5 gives 4.55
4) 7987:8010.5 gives 4.42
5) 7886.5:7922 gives 4.49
